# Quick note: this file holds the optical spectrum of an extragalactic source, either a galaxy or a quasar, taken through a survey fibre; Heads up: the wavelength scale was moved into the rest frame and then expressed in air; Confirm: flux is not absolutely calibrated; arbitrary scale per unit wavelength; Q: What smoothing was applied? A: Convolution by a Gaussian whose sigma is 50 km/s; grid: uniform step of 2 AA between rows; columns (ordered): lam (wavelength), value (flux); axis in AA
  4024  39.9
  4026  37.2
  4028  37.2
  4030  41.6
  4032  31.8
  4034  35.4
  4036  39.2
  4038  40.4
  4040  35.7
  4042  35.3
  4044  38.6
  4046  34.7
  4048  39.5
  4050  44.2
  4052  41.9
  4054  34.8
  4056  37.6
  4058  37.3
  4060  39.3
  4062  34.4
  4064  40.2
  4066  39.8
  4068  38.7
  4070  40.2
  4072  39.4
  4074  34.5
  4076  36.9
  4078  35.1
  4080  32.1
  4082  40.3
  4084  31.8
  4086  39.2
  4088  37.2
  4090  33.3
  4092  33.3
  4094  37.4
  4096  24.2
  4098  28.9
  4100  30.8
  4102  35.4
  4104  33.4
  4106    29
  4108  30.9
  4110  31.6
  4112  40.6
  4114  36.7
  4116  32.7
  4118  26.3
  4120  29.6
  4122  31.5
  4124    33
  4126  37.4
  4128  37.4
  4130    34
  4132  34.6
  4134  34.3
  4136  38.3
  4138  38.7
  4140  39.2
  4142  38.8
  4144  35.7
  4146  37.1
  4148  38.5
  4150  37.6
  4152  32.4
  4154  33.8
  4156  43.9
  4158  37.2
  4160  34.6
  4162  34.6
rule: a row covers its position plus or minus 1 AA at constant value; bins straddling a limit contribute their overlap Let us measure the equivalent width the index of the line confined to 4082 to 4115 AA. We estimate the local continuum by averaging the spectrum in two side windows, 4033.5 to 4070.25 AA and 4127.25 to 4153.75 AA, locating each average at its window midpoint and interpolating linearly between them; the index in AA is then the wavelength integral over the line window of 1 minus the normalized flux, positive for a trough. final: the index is 3.37 AA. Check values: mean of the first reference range 38.3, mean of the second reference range 36.6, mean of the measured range 33.6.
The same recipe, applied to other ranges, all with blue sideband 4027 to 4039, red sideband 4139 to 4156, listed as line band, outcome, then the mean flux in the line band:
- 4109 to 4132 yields 2.13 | 33.7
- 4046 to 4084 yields -0.42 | 37.9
